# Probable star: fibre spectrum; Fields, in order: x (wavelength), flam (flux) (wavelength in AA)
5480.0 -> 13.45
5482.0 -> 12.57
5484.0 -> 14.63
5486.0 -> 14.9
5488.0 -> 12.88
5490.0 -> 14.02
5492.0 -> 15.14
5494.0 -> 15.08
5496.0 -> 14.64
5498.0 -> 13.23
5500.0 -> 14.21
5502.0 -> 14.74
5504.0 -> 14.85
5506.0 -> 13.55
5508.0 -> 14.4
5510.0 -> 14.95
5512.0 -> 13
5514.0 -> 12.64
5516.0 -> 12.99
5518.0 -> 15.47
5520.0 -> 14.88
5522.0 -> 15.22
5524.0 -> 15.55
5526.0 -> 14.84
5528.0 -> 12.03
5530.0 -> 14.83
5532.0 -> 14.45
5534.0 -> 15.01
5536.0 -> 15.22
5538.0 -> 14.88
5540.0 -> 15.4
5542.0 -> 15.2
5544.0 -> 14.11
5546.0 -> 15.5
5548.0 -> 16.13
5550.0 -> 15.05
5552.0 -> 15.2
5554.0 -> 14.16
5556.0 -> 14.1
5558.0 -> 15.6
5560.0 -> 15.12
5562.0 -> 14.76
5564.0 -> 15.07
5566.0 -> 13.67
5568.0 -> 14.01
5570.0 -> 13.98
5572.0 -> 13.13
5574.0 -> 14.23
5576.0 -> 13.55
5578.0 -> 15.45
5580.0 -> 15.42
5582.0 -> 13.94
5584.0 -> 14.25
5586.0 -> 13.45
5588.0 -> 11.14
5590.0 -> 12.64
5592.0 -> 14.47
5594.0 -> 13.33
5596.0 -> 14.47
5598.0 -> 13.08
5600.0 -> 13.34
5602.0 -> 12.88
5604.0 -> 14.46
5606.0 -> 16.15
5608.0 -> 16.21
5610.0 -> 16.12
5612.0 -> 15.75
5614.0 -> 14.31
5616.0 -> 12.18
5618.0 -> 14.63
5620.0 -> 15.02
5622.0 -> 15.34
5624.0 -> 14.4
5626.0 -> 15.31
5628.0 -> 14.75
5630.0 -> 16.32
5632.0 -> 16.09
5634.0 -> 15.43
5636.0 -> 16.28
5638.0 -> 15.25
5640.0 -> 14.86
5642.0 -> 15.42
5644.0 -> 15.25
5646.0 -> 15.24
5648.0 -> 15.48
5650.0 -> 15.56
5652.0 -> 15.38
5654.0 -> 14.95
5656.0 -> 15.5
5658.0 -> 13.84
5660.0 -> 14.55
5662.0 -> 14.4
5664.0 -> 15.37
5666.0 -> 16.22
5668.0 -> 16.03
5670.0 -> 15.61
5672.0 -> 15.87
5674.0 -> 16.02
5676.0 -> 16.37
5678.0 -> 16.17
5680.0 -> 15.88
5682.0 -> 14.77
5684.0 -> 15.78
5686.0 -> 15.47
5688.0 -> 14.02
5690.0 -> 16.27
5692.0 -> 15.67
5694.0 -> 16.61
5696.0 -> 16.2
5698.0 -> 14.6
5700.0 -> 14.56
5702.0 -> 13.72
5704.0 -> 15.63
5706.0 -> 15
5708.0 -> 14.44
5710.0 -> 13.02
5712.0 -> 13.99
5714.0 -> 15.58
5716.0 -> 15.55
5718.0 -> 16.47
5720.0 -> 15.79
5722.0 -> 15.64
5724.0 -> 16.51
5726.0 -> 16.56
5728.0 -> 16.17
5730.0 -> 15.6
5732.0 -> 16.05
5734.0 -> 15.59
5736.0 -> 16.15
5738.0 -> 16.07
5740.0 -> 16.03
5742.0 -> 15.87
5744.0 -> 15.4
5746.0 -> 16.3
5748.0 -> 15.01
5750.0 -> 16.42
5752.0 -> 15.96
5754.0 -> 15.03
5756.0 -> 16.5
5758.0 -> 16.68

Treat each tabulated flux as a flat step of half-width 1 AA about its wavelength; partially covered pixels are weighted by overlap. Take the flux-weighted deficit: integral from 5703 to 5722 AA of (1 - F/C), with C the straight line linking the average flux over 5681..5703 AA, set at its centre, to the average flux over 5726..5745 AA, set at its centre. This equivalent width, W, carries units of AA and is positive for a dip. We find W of 0.6 AA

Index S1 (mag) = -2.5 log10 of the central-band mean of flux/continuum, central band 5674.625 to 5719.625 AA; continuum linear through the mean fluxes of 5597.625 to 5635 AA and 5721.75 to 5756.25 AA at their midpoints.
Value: 0.02 mag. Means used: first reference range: 14.9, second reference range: 15.9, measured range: 15.3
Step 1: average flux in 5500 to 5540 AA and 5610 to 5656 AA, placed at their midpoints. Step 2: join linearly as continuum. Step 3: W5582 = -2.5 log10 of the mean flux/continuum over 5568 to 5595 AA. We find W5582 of 0.08 mag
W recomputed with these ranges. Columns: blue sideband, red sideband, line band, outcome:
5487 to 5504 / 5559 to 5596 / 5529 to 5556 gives -1.7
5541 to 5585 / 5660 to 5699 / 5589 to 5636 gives 1.2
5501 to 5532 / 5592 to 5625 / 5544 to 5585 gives -0.6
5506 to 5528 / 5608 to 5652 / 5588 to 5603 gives 1.6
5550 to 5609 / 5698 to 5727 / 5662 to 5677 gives -1.0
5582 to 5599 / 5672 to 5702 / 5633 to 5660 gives -1.1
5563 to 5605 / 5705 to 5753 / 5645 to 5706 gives -1.7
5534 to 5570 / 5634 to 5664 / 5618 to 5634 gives -0.2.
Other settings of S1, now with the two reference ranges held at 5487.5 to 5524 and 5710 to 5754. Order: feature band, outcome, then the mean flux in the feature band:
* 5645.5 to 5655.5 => -0.01 mag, 15.3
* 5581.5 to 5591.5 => 0.13 mag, 13.1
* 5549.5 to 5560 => -0.02 mag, 14.8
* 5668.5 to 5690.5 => -0.02 mag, 15.7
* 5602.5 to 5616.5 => -0.01 mag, 15.1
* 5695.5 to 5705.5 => 0.05 mag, 14.9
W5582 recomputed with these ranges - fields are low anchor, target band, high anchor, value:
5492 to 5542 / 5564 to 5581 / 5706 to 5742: 0.039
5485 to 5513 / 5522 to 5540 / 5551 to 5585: -0.025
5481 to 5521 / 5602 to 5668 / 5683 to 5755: -0.013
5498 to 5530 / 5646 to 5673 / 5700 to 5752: -0.012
